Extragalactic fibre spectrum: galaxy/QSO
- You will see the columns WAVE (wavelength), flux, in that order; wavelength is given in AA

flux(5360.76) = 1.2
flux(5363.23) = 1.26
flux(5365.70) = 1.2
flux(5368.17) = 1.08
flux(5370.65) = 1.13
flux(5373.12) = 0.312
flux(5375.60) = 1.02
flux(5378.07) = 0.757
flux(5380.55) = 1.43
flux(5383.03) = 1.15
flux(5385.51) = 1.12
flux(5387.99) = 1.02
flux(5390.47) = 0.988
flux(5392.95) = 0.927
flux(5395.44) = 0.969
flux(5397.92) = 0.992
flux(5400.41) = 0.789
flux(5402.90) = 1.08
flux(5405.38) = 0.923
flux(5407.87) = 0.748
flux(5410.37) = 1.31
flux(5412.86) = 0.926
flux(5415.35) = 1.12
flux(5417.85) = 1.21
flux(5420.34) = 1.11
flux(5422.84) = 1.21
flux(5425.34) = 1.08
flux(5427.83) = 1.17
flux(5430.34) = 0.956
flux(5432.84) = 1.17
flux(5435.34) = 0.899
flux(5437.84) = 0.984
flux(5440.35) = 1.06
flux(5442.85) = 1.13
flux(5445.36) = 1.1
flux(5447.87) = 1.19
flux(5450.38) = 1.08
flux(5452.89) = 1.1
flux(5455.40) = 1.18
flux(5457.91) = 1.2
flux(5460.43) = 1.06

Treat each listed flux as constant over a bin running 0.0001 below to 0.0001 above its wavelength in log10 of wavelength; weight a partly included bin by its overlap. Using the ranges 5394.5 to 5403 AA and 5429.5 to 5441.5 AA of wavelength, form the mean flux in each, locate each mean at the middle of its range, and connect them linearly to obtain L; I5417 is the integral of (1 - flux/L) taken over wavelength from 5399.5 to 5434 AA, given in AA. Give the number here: -2.9 AA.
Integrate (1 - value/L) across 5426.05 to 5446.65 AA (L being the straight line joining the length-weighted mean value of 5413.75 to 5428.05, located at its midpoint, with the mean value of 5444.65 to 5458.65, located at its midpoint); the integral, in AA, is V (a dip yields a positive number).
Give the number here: 1.5 AA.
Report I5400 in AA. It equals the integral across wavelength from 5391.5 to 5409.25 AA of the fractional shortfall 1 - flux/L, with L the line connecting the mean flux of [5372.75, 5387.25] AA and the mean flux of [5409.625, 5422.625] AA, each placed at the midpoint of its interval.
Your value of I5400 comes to 2.6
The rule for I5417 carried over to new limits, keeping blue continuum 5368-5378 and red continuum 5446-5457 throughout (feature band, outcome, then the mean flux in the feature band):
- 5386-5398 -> -0.9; 0.987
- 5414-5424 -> -1.4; 1.16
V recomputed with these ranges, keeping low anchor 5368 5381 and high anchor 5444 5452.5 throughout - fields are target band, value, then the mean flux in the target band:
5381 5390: -1.6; 1.12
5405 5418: -0.2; 1.03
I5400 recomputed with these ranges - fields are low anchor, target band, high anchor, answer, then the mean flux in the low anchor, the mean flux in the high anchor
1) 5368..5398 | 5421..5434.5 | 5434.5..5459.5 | -0.60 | 0.989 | 1.1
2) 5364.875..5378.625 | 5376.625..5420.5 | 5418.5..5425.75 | 0.23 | 0.916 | 1.15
